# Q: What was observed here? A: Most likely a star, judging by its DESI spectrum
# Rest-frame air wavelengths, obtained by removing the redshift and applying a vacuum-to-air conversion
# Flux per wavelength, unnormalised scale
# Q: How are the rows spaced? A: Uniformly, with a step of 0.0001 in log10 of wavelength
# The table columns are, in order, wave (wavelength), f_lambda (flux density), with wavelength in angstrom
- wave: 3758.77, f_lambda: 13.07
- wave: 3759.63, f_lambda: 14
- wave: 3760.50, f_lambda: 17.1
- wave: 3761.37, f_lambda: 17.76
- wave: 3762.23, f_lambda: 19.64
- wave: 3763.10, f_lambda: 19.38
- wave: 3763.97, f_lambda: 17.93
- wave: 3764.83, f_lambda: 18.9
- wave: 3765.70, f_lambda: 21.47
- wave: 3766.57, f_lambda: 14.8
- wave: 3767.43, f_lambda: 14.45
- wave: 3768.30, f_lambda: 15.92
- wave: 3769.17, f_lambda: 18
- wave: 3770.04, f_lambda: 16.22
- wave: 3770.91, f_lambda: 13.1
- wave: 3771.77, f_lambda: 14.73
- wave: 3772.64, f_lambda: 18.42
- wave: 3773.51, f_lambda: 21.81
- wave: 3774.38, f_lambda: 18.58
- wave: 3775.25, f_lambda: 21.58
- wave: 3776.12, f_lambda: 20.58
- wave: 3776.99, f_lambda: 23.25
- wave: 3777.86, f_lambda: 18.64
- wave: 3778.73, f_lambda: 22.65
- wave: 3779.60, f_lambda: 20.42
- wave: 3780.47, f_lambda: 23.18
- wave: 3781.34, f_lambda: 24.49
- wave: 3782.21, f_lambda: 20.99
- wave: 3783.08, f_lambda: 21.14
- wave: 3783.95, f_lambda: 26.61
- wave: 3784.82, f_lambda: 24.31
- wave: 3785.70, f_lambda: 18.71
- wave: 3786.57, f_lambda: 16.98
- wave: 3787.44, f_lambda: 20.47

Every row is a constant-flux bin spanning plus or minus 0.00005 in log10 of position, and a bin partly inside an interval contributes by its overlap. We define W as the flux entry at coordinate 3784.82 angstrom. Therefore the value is 24.31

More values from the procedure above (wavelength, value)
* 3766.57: 14.8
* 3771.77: 14.73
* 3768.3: 15.92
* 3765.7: 21.47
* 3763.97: 17.93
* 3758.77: 13.07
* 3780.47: 23.18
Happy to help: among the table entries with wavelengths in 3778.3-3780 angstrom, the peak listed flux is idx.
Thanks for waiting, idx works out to 22.65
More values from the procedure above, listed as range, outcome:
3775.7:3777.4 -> 23.25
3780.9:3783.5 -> 24.49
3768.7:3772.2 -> 18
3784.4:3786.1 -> 24.31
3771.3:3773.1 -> 18.42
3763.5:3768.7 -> 21.47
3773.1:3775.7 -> 21.81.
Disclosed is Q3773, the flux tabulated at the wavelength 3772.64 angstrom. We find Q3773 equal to 18.42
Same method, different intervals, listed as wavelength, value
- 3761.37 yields 17.76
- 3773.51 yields 21.81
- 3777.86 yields 18.64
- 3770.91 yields 13.1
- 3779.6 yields 20.42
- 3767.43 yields 14.45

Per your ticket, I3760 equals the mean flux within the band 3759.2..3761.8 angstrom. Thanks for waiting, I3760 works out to 16.3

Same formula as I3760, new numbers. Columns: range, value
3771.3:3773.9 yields 18.2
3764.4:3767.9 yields 17.4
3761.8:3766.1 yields 19.4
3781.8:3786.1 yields 22.4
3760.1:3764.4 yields 18.4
